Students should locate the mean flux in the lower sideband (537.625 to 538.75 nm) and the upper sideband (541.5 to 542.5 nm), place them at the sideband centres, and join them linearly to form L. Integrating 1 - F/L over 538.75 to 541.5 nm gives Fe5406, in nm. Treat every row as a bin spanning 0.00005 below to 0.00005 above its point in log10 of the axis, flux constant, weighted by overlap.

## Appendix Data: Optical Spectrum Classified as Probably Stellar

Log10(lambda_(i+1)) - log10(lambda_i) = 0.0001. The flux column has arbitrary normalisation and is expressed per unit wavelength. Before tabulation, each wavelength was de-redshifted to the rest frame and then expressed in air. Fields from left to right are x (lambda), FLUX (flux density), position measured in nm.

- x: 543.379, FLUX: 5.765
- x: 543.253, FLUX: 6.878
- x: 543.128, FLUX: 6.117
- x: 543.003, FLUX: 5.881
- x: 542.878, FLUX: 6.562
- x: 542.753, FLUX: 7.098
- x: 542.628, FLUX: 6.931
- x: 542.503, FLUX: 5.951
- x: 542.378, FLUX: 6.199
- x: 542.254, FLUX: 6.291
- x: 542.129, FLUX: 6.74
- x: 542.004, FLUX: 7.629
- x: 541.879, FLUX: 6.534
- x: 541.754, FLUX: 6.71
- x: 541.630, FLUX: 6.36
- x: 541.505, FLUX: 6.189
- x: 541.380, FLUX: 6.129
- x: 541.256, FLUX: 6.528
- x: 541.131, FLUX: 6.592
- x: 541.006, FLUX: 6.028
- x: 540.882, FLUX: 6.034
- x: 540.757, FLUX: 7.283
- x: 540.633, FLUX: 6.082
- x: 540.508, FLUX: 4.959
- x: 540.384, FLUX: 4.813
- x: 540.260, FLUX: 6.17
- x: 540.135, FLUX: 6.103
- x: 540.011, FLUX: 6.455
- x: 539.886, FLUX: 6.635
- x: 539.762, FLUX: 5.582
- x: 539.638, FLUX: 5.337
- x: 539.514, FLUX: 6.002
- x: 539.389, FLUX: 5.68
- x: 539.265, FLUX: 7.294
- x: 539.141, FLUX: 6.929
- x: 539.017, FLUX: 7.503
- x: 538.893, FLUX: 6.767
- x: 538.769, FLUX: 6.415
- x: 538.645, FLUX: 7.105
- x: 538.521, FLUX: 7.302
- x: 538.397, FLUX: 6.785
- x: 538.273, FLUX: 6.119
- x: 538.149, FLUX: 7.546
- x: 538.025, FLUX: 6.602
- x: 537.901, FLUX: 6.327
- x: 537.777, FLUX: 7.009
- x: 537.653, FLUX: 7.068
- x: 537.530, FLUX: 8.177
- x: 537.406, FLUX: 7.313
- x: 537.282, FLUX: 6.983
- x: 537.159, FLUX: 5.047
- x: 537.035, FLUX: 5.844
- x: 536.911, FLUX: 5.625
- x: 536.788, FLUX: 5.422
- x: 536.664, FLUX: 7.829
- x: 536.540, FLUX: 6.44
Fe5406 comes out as 0.19 nm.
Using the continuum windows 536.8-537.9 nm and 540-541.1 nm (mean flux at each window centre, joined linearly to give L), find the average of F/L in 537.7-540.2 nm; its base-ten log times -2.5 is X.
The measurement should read -0.050 mag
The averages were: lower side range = 6.57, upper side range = 5.99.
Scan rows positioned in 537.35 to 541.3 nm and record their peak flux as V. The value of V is 8.177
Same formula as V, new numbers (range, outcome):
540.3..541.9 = 7.283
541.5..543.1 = 7.629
